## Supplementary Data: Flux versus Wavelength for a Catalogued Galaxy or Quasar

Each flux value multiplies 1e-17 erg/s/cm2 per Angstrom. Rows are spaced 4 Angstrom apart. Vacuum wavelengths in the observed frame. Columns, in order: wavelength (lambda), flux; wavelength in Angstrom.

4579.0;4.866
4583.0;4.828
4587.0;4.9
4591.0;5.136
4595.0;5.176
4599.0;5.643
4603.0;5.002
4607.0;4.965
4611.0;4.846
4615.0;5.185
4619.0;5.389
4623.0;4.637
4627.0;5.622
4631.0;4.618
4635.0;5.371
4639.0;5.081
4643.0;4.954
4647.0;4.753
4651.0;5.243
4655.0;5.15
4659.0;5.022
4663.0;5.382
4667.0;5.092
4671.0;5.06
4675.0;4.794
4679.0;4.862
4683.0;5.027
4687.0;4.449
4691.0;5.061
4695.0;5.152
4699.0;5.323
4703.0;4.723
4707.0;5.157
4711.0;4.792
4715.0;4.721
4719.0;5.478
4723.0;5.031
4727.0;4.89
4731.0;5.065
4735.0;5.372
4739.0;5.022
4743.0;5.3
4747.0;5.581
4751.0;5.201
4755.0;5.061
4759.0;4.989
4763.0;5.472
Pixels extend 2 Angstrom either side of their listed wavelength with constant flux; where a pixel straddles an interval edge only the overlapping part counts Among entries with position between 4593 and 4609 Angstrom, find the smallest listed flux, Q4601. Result 4.965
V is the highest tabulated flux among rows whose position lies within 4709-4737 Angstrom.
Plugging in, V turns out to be 5.478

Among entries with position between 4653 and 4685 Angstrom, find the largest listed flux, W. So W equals 5.382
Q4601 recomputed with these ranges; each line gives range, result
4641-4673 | 4.753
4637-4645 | 4.954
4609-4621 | 4.846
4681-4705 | 4.449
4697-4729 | 4.721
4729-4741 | 5.022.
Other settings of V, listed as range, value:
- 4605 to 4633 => 5.622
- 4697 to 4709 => 5.323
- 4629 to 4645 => 5.371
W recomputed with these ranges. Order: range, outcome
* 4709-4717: 4.792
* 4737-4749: 5.581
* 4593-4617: 5.643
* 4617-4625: 5.389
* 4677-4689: 5.027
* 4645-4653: 5.243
